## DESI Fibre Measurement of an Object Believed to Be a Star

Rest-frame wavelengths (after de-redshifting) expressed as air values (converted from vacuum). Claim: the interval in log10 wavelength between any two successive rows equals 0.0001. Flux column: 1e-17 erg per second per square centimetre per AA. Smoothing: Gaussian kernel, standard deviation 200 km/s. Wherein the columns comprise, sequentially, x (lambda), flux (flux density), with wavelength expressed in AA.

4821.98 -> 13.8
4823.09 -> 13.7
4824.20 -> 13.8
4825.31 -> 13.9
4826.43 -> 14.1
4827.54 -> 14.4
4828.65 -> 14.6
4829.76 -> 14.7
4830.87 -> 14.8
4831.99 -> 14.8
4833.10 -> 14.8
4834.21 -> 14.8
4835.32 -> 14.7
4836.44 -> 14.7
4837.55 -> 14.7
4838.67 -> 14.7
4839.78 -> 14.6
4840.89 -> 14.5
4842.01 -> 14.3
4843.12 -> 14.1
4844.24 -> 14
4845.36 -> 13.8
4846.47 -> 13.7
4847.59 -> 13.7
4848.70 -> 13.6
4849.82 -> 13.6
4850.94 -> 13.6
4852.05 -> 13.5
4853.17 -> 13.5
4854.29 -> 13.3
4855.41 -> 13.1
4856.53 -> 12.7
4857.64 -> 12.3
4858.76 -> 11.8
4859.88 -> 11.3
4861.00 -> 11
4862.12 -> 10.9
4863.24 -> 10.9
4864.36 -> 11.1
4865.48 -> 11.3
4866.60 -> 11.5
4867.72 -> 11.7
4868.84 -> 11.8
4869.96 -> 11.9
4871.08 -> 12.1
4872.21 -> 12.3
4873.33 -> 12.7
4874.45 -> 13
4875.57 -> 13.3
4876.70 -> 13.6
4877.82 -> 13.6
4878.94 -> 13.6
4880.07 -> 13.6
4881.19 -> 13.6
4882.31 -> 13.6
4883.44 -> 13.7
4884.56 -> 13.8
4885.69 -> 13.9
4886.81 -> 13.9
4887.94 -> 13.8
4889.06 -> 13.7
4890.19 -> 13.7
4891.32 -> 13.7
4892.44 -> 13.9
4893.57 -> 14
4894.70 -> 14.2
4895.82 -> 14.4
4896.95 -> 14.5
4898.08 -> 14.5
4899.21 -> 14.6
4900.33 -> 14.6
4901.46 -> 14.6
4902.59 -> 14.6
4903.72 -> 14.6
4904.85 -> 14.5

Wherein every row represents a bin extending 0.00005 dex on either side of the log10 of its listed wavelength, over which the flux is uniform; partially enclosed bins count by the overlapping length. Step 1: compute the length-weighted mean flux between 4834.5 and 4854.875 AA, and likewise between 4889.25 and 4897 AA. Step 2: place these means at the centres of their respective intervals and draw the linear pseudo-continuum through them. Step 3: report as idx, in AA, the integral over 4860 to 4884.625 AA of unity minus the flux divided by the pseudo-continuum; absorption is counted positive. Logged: 2.8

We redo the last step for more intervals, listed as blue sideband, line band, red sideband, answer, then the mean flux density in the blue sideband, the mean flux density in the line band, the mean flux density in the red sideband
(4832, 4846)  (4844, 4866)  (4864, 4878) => 1.3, 14.5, 12.6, 12.3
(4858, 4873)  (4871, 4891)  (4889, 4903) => -0.8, 11.5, 13.4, 14.2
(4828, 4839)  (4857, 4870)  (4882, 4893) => 2.5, 14.7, 11.5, 13.8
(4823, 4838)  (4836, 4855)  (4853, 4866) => -1.2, 14.5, 14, 11.9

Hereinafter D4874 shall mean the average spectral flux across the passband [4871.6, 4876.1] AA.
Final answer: 12.8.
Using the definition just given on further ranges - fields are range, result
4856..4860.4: 12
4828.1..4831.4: 14.7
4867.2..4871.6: 11.9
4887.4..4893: 13.8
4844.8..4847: 13.8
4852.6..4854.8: 13.4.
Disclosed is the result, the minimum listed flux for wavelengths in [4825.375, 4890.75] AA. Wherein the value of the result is 10.9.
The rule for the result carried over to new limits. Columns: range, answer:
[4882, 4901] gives 13.6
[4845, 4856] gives 13.1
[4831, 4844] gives 14.1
